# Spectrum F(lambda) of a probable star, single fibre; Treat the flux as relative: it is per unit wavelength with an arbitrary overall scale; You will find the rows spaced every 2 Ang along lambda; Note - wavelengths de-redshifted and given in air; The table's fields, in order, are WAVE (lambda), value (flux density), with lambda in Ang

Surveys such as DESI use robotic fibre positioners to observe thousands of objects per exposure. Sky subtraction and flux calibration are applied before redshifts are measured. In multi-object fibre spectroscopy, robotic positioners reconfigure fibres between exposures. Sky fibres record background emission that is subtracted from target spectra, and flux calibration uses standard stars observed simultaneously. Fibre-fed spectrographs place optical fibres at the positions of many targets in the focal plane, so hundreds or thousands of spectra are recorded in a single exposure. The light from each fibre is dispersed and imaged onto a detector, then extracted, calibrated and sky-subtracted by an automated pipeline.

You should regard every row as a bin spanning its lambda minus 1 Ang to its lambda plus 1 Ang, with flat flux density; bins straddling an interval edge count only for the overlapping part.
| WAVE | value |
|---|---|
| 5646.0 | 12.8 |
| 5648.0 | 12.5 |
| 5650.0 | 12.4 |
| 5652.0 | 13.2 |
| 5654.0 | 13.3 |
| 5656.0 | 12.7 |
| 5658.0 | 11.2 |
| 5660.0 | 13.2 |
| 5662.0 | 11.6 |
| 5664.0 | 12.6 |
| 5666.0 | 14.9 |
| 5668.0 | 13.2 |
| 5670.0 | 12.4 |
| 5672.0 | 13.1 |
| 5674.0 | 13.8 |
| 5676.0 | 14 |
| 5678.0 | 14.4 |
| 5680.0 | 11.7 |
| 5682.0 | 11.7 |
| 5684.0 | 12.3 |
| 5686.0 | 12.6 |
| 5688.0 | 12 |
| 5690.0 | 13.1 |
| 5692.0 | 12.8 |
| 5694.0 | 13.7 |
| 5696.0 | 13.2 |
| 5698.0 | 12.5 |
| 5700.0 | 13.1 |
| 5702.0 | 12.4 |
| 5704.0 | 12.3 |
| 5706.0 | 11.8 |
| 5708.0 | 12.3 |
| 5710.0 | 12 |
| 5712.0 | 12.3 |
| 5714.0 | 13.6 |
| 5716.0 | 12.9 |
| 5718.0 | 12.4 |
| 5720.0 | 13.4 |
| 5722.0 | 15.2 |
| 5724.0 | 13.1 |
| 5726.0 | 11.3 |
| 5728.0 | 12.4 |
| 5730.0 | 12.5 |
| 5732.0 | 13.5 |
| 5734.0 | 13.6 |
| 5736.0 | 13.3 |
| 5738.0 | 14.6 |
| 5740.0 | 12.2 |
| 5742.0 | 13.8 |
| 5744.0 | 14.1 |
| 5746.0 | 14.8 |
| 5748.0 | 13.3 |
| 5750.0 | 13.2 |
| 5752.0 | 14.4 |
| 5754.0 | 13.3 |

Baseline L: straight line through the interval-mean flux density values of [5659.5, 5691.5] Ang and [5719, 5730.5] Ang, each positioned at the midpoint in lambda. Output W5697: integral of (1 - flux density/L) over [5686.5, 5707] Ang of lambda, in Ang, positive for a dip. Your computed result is 0.4 Ang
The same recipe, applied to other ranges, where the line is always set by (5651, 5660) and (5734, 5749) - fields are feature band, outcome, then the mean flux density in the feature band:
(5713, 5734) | 0.7 Ang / 13.1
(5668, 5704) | 0.5 Ang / 12.9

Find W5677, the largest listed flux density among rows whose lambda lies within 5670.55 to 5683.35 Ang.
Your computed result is 14.4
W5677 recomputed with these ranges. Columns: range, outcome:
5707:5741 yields 15.2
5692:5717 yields 13.7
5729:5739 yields 14.6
